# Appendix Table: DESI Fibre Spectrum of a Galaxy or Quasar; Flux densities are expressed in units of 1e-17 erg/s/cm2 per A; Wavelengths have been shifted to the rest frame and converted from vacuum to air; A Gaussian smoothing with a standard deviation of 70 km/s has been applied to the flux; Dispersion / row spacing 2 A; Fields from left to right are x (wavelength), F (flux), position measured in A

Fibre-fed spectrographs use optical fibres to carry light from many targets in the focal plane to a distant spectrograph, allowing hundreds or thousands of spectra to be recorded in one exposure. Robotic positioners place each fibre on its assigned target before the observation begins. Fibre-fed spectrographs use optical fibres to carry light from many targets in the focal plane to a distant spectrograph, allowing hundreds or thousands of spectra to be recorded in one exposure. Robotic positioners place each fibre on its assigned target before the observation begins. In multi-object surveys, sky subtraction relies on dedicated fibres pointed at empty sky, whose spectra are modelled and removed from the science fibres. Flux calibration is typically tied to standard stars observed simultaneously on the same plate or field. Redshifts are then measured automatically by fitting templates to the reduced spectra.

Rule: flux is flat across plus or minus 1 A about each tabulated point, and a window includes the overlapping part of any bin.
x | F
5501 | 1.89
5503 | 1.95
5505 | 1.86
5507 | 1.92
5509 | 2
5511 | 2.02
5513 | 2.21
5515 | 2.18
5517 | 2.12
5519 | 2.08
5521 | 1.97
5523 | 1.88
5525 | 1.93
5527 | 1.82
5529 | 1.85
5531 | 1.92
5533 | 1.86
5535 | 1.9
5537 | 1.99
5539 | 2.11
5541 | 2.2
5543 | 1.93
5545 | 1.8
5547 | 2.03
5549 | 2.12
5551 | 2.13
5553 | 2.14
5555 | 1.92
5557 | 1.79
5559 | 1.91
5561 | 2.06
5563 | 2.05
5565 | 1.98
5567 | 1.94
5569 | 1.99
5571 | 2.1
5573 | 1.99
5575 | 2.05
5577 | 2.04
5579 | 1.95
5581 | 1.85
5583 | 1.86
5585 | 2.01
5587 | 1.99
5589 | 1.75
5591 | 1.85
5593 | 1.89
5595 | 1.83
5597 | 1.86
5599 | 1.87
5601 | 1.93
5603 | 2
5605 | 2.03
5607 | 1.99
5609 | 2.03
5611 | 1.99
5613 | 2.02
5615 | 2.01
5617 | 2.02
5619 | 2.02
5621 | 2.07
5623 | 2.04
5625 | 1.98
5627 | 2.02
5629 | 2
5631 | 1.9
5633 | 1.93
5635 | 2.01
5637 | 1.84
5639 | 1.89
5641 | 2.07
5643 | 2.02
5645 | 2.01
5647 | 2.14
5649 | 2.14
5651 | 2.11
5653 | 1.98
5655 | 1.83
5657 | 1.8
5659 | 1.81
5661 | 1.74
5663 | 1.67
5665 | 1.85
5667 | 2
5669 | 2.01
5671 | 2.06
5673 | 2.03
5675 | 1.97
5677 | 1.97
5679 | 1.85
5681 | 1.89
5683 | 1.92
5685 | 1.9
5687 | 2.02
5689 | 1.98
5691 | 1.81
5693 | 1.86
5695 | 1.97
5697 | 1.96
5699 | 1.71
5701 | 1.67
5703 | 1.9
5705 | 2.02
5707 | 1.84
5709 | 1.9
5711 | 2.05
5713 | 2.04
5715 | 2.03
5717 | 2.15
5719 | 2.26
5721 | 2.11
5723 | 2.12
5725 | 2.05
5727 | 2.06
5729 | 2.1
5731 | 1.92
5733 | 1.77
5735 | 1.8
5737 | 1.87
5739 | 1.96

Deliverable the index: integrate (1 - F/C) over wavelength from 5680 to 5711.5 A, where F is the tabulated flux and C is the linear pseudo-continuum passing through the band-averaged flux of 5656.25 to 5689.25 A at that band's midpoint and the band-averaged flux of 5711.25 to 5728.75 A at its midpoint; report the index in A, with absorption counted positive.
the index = 1.6 A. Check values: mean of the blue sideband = 1.91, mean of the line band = 1.9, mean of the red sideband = 2.1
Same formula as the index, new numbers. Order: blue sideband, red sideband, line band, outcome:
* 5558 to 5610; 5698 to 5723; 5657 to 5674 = 0.7 A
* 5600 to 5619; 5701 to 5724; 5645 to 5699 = 2.2 A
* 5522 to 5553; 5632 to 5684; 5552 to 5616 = 0.1 A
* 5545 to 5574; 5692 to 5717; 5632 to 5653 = -0.6 A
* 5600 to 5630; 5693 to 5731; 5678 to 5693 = 0.7 A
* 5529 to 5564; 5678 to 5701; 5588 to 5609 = 0.5 A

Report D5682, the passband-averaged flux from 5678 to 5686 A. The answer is 1.89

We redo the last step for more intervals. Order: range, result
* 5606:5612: 2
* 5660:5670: 1.85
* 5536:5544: 2.06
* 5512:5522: 2.11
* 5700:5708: 1.86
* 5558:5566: 2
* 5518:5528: 1.94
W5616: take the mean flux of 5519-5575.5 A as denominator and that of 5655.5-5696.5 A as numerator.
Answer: 0.96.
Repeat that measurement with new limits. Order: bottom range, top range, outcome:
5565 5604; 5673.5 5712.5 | 0.99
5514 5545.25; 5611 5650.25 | 1.02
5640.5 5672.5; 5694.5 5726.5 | 1.02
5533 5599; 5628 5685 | 0.99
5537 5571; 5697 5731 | 0.99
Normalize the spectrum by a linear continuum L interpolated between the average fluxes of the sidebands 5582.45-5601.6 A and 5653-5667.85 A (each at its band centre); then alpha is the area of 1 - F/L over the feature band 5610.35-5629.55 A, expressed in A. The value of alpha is -1.6 A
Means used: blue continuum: 1.88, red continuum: 1.82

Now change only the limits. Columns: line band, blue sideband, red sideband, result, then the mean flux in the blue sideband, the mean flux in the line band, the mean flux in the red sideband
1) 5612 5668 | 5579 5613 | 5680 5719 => -0.93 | 1.92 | 1.96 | 1.94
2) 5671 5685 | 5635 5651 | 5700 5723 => 0.47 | 2.02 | 1.94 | 2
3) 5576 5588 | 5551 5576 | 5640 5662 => 0.25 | 2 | 1.95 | 1.97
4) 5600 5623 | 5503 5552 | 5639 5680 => -0.53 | 1.99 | 2.01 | 1.95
